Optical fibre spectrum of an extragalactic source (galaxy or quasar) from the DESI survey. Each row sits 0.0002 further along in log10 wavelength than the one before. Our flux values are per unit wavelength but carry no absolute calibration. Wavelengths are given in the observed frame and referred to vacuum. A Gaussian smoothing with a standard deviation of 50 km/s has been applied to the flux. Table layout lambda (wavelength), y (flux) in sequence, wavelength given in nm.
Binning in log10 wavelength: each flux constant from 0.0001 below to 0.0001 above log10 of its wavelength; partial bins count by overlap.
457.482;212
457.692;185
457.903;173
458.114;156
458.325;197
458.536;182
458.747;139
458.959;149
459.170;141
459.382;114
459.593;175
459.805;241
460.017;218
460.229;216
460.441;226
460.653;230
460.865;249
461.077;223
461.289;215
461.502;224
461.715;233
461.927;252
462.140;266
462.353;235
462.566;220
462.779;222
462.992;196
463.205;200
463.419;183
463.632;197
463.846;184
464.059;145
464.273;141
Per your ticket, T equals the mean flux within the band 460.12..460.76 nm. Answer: 224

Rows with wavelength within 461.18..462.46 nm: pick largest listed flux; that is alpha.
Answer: 266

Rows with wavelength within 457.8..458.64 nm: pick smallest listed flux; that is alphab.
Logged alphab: 156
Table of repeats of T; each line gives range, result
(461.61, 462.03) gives 243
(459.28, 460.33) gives 193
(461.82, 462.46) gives 251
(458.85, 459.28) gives 144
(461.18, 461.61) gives 219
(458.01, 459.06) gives 165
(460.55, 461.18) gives 234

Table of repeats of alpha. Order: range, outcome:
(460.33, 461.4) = 249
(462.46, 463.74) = 222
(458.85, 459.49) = 149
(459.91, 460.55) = 226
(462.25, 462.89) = 235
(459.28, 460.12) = 241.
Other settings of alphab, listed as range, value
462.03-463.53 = 183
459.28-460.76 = 114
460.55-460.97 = 230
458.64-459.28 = 139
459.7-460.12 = 218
